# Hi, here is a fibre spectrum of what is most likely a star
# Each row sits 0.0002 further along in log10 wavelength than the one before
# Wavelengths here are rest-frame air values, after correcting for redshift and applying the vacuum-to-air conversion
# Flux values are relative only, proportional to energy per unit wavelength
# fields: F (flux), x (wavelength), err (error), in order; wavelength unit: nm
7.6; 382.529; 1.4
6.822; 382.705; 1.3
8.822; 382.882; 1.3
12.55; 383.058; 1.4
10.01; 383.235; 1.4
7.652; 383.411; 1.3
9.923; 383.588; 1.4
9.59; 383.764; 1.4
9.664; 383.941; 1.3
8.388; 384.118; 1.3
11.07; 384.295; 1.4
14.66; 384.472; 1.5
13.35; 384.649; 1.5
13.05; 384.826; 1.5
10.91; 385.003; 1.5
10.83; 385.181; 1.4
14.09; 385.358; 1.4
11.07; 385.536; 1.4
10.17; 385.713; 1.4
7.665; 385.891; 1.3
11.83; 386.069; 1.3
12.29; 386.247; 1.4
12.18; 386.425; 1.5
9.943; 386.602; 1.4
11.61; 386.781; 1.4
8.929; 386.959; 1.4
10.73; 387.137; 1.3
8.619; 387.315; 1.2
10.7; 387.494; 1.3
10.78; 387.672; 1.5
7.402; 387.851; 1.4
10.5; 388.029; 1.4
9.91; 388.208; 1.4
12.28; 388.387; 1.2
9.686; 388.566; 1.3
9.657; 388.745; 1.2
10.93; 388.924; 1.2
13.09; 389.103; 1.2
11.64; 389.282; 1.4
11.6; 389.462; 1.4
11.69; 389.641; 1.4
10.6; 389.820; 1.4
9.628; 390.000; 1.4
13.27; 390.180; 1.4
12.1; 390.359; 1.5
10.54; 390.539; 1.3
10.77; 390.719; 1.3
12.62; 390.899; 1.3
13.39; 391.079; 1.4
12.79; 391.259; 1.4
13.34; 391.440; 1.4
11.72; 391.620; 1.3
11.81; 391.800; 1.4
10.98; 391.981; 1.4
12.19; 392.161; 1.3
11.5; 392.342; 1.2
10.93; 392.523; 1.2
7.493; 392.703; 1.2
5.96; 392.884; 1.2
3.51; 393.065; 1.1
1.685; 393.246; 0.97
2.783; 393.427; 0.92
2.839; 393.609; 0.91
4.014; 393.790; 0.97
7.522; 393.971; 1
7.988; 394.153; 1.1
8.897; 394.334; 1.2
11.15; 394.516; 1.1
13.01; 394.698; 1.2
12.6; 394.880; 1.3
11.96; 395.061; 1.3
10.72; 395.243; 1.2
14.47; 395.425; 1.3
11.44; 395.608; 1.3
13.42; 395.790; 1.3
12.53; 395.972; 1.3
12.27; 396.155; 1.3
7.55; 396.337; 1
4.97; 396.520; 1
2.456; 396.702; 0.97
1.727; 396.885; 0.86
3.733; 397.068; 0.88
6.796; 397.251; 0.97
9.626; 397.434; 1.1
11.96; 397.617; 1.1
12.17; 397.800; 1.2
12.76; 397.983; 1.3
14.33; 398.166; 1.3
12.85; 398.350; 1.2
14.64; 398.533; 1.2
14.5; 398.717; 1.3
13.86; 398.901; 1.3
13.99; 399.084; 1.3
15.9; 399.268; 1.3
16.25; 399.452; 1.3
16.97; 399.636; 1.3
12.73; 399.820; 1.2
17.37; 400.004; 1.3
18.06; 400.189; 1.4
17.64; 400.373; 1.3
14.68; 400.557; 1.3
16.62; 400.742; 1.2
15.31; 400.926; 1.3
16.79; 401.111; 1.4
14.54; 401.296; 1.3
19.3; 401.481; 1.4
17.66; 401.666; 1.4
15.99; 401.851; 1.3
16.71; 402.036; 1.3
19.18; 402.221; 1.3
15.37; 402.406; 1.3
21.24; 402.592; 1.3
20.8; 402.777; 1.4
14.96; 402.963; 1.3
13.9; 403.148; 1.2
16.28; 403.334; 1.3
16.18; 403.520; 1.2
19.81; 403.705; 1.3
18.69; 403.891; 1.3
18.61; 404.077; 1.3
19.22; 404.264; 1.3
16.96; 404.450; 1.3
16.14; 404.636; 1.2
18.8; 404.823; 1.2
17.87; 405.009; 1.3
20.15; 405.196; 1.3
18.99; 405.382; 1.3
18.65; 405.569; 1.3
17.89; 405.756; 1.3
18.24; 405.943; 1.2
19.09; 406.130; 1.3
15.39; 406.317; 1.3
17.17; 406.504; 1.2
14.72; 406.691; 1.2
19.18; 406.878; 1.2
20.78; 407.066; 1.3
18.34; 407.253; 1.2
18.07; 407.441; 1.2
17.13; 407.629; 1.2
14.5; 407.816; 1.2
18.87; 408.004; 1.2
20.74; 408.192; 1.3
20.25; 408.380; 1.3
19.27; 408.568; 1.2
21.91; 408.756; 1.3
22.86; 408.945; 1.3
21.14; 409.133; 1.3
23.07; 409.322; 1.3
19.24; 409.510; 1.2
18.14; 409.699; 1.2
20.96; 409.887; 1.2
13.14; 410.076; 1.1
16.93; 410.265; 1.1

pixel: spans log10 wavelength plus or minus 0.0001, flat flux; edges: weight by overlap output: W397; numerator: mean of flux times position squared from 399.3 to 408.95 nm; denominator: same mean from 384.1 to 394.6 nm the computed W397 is 1.9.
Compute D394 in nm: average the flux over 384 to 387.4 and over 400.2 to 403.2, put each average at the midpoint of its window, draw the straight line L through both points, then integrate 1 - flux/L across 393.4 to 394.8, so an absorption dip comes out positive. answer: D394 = 0.66 nm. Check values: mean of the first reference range 11.1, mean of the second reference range 17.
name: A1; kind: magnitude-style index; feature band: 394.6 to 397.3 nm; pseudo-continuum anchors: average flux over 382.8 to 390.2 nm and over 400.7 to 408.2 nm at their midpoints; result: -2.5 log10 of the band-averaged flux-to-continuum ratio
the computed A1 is 0.46 mag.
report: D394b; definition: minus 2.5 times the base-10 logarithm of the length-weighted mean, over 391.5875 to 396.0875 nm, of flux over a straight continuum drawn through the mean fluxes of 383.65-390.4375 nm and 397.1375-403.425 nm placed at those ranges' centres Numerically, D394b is 0.38 mag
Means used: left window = 10.9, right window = 15.3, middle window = 9.31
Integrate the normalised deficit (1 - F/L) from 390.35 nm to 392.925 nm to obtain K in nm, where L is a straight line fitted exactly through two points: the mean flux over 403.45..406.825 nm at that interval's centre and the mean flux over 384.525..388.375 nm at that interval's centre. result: 0.304 nm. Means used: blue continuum 10.9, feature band 11.3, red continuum 18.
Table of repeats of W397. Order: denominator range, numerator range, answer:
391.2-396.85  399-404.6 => 1.93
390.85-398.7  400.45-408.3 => 1.92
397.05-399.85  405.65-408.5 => 1.46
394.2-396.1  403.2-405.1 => 1.56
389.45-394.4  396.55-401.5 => 1.45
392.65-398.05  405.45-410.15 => 2.40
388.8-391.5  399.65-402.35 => 1.48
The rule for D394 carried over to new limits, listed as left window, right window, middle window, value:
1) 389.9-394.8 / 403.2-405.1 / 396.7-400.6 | 0.38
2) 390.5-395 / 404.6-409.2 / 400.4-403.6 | -0.29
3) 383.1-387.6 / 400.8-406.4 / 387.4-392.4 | 0.47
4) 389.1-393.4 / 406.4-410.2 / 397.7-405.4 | -0.45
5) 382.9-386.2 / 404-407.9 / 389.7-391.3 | 0.14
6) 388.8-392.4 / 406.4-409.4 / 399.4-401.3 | -0.02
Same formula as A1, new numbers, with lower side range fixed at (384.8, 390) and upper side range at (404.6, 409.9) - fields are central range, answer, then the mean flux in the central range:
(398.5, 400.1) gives 0.03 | 15.2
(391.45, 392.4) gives 0.07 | 11.8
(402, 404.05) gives -0.03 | 17.6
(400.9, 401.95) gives -0.01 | 16.7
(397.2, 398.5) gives 0.27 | 11.8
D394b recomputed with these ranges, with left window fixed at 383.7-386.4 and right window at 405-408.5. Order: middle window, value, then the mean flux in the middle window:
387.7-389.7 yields 0.16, 10.7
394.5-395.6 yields 0.17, 12.3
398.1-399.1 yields 0.12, 14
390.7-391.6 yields 0.05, 12.7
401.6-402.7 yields -0.06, 17.7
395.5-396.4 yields 0.26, 11.6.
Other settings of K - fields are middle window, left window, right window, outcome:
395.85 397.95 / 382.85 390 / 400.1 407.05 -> 0.97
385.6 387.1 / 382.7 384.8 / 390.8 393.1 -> -0.01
